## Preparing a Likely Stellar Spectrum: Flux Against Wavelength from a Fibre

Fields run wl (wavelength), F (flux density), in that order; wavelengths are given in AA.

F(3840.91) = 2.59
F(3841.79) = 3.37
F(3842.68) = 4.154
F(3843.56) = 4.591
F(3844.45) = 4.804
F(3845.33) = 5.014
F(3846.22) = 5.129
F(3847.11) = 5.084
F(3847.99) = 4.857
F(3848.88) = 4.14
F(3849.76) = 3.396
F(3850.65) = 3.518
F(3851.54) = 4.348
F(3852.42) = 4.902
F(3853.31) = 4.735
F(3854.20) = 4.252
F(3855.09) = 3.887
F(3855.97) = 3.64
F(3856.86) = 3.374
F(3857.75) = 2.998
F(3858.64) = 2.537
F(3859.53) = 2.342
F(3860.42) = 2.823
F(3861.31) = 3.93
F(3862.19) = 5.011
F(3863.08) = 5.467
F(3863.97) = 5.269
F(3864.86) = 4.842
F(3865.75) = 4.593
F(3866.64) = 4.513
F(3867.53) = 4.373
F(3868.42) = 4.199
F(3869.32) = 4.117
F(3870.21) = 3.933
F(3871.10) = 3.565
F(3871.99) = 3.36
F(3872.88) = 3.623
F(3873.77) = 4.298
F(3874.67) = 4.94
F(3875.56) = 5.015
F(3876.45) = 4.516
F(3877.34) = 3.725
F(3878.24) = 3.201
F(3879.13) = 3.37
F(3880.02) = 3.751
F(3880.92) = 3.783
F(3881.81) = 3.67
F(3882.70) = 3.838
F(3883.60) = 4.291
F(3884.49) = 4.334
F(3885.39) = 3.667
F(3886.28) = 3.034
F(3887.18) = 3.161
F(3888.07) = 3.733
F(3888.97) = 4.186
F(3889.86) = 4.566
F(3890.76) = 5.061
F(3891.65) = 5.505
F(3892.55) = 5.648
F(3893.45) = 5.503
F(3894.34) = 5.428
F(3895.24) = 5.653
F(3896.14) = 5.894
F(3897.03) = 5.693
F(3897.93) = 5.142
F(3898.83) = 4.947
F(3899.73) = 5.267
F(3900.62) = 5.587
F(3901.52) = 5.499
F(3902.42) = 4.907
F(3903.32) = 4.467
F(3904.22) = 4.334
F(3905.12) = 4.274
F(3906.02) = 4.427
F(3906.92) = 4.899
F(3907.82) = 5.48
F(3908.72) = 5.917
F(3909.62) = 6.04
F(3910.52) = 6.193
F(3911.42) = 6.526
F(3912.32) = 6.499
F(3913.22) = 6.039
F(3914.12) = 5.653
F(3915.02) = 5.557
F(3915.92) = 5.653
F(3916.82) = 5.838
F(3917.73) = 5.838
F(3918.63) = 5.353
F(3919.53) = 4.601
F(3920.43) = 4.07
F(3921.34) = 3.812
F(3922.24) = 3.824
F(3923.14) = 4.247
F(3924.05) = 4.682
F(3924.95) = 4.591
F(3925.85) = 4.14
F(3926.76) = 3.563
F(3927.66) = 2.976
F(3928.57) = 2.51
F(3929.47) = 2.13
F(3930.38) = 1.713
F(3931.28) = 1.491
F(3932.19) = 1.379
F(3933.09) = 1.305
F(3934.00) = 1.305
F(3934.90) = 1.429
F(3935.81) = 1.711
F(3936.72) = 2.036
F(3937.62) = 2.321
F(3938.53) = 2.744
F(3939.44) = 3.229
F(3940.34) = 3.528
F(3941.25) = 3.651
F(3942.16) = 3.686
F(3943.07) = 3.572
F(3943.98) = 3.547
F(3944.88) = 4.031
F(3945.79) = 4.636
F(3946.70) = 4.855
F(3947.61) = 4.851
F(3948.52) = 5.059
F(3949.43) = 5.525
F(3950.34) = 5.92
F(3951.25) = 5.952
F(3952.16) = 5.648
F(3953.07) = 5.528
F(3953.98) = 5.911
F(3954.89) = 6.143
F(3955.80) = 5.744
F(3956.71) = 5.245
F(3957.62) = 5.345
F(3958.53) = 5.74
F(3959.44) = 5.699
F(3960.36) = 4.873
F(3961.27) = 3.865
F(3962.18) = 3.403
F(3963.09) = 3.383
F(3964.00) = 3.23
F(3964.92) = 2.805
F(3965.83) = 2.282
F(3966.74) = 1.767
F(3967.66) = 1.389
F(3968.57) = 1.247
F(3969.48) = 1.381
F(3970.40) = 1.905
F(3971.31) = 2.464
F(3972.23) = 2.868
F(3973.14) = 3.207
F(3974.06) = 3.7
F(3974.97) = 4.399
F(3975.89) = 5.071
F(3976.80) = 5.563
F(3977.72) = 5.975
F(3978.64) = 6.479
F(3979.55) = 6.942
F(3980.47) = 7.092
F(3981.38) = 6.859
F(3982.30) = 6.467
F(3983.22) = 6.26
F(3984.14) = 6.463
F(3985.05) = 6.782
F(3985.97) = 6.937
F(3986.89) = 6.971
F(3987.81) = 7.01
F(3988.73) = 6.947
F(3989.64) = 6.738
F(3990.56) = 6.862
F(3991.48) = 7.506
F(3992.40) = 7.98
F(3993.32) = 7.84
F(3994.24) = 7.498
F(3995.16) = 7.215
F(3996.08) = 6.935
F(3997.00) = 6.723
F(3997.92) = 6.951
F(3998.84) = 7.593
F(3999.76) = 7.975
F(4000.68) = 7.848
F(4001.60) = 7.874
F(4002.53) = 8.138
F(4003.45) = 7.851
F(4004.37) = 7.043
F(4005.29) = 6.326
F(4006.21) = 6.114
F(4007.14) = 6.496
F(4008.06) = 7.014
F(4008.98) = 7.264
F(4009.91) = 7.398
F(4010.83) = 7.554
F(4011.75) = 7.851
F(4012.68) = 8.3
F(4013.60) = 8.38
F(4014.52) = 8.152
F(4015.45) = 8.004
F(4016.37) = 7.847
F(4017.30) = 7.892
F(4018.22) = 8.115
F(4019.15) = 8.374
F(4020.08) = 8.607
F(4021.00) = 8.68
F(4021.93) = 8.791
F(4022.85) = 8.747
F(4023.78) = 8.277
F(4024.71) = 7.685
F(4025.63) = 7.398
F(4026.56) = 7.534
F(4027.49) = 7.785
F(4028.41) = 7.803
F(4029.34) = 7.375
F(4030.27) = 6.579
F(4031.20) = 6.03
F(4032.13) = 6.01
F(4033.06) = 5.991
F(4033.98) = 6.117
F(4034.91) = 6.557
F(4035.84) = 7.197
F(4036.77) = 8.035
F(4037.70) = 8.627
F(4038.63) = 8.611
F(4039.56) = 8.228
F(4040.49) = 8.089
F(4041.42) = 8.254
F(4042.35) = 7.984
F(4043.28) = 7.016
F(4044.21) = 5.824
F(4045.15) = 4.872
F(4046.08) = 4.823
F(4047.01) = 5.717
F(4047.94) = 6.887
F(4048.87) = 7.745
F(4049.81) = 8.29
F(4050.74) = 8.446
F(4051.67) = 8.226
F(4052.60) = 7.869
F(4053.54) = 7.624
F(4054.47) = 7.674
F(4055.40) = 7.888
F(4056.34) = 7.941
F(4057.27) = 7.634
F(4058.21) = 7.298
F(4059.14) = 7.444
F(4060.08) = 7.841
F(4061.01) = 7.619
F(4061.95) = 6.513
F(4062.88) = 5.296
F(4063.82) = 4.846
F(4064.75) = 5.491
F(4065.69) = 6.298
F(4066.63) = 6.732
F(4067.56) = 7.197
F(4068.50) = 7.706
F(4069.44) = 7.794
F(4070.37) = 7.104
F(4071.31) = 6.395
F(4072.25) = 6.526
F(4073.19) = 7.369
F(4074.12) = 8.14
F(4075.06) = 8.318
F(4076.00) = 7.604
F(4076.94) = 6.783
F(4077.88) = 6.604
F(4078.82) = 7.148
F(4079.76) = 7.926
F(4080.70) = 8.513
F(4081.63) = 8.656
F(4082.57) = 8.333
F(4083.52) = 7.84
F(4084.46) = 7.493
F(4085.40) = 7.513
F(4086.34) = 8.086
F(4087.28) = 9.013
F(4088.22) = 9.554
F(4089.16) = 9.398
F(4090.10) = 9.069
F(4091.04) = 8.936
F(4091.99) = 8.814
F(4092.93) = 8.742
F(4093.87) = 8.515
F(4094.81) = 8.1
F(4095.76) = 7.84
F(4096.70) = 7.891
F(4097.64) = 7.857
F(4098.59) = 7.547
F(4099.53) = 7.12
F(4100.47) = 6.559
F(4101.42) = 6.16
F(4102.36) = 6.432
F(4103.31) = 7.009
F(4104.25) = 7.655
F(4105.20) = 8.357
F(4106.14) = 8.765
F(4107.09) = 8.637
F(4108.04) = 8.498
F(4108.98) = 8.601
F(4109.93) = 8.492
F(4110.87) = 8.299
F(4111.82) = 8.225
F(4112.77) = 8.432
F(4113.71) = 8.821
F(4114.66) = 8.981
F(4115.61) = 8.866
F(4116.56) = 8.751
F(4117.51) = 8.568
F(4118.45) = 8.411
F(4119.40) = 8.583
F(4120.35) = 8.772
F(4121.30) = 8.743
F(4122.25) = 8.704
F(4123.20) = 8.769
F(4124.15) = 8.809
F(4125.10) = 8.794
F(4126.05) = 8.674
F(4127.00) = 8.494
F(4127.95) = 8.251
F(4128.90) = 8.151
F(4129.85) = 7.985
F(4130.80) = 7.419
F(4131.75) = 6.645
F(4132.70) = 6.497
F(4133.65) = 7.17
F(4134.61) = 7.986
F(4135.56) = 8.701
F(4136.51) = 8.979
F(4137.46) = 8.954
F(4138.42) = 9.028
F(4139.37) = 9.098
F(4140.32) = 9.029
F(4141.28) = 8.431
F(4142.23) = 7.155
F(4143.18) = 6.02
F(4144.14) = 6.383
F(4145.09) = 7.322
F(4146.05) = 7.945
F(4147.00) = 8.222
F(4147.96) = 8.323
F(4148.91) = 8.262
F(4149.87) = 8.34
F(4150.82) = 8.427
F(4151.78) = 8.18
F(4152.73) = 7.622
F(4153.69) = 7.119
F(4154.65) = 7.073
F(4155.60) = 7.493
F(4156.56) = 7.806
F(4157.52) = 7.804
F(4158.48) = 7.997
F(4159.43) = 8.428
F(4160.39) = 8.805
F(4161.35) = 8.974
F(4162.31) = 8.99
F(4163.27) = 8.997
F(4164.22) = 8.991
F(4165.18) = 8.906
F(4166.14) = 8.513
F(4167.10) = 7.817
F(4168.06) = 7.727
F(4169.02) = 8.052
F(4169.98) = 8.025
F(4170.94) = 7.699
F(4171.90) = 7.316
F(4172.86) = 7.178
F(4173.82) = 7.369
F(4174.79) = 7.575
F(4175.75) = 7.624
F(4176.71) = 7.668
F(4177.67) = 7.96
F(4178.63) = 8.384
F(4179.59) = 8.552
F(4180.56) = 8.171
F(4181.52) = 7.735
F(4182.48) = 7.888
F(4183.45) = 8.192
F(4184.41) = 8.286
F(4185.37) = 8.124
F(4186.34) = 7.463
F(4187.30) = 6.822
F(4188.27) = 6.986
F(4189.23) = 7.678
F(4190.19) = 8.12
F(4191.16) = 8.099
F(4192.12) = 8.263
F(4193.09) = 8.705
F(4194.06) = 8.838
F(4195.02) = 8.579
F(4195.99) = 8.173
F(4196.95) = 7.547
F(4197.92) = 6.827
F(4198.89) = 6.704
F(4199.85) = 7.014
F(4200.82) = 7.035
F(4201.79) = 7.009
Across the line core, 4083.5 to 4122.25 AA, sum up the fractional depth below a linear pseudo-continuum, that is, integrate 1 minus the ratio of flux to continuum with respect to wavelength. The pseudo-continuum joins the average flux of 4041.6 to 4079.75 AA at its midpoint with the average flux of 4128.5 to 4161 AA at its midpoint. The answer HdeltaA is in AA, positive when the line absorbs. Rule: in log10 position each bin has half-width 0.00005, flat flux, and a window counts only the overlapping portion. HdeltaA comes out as -3.9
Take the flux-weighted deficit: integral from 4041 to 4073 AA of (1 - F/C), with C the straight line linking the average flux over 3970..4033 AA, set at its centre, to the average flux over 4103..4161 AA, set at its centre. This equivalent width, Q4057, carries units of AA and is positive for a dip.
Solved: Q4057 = 1.9 AA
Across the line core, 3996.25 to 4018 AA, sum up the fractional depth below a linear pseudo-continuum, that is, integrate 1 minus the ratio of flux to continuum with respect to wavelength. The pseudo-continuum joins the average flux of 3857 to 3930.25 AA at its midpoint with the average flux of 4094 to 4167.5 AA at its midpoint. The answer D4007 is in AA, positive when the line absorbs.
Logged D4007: -4.40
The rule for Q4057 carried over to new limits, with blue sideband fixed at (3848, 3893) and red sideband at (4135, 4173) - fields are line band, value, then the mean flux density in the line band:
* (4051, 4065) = -0.9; 7.19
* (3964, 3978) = 6.3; 3.04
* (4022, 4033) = -1.9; 7.38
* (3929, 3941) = 7.1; 2.05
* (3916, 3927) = 0.4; 4.6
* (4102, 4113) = -1.0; 8.12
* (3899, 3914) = -2.6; 5.4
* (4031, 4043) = -1.8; 7.39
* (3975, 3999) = -4.4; 6.78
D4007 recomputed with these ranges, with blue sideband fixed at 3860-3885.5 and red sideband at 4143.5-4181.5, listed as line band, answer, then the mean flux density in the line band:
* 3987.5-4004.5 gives -4.8 AA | 7.41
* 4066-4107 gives -4.8 AA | 7.8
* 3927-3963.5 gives 9.3 AA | 3.84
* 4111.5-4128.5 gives -2.8 AA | 8.65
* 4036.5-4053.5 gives -2.6 AA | 7.42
